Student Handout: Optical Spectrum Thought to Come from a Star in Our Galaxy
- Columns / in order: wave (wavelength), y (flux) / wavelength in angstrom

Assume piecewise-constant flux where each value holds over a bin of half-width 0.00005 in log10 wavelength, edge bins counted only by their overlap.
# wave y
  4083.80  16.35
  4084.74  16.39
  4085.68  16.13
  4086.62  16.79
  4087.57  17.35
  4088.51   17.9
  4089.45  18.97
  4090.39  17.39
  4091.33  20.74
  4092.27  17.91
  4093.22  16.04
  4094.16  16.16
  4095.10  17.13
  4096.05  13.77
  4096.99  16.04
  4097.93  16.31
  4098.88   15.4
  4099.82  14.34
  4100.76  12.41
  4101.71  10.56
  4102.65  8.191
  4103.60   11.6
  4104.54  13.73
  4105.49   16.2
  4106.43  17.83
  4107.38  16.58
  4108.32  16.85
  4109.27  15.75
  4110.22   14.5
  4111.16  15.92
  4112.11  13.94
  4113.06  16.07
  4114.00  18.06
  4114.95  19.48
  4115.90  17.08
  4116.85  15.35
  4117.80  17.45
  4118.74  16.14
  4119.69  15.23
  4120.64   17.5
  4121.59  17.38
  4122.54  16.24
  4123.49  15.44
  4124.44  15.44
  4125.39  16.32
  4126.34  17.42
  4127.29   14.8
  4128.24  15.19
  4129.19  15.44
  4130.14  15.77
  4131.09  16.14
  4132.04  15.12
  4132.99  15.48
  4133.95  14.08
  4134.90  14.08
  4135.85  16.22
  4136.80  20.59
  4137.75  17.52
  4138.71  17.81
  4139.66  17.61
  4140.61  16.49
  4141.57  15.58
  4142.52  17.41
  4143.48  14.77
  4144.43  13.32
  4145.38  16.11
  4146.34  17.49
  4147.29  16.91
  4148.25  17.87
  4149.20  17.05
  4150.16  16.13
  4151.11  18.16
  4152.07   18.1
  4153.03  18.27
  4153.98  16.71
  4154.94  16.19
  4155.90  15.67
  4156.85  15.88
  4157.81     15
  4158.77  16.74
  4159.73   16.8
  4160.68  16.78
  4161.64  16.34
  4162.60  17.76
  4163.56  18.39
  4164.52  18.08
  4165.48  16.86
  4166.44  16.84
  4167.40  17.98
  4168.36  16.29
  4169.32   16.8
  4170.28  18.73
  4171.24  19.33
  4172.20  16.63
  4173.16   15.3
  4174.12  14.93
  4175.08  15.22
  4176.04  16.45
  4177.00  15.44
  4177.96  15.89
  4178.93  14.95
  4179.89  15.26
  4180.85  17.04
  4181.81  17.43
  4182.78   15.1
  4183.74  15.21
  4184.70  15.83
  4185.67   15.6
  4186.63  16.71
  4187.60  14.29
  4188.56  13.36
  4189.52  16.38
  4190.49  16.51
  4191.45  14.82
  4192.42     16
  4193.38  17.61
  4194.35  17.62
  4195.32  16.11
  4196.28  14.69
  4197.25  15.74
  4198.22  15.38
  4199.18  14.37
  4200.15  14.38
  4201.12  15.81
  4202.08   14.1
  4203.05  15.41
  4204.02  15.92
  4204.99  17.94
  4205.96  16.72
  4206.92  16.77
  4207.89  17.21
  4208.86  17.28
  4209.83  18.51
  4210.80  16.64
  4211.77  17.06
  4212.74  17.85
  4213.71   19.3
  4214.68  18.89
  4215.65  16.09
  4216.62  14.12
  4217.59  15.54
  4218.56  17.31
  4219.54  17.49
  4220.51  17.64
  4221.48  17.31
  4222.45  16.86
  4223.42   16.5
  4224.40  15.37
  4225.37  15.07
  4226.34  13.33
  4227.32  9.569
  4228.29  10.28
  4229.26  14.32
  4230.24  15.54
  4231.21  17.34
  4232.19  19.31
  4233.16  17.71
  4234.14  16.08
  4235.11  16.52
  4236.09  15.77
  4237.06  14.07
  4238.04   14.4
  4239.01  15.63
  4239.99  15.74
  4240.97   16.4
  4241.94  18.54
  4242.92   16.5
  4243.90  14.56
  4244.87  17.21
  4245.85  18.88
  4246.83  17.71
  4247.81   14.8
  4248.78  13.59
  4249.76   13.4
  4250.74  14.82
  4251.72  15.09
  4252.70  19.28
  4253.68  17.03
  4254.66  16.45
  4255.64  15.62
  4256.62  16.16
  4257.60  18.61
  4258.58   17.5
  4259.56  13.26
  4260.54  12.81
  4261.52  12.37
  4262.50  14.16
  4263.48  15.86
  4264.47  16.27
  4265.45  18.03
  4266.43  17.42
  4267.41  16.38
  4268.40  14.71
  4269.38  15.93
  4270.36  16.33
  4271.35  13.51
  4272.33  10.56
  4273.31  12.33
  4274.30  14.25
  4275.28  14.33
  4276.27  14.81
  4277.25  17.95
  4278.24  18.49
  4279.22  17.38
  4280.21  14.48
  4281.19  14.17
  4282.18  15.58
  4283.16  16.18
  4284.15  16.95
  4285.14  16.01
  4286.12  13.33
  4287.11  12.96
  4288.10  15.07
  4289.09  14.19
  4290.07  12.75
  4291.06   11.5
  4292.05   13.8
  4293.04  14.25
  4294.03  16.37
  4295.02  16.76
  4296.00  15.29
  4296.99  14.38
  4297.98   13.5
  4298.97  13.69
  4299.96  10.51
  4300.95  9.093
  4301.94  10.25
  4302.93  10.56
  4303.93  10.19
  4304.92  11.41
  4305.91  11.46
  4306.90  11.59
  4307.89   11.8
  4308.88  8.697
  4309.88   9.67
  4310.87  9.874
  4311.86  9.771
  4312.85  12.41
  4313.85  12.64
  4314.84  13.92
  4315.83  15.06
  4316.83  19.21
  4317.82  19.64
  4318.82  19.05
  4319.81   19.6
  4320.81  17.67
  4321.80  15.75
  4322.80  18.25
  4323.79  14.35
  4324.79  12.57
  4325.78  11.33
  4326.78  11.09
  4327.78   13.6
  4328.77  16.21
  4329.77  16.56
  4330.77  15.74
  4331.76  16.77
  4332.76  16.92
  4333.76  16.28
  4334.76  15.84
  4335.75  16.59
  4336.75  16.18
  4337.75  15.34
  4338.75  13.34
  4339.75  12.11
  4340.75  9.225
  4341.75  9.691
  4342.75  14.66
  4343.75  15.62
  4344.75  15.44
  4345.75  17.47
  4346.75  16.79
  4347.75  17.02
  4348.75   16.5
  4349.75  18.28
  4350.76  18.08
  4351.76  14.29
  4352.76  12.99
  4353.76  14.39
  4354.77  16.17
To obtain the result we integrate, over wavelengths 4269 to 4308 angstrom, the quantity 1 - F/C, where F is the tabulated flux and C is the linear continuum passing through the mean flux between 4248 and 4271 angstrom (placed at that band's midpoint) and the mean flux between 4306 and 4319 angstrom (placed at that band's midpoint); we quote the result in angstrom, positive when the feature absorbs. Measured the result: 1.2 angstrom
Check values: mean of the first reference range 15.7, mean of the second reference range 13.1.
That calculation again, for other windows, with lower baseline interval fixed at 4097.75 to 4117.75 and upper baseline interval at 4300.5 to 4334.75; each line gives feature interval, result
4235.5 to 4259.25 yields -3.15 angstrom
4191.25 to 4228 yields -4.24 angstrom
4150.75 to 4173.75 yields -3.57 angstrom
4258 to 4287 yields -2.26 angstrom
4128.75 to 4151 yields -2.16 angstrom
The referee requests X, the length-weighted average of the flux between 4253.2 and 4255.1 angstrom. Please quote 16.7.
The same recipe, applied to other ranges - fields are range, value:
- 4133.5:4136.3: 14.8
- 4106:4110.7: 16.3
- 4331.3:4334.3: 16.6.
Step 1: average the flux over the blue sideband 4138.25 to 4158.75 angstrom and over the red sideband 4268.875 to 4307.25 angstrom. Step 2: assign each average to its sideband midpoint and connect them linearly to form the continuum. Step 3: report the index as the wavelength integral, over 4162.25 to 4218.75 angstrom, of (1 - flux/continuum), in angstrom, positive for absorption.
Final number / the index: -2.06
